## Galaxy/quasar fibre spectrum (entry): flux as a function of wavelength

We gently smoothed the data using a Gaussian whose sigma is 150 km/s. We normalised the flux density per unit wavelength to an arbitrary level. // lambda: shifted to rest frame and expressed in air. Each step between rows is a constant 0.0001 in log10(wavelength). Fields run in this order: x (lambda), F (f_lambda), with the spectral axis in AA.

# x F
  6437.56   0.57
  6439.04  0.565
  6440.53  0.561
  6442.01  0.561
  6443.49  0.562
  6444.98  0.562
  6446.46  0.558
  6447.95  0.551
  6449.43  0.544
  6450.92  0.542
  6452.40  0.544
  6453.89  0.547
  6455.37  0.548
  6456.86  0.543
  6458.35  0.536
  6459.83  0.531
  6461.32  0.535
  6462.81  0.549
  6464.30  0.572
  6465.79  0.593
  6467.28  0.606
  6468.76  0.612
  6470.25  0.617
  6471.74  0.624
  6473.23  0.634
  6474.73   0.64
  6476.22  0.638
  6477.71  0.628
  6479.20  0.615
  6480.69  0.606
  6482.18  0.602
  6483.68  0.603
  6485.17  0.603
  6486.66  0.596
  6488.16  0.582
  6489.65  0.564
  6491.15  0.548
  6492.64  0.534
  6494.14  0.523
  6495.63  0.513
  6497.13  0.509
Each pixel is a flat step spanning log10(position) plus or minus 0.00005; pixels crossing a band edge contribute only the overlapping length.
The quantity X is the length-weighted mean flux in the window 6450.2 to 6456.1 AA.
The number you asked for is 0.546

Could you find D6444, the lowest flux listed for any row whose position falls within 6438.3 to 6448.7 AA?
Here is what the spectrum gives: 0.551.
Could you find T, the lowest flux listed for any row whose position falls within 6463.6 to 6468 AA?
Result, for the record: 0.572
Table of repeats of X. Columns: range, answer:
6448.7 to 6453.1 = 0.543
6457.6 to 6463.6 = 0.538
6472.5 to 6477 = 0.636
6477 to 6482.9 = 0.613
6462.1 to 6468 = 0.58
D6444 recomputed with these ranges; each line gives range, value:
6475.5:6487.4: 0.596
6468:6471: 0.612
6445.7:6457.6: 0.542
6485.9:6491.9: 0.548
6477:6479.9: 0.615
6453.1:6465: 0.531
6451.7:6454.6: 0.544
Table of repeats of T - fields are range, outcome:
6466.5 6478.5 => 0.606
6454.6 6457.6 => 0.543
